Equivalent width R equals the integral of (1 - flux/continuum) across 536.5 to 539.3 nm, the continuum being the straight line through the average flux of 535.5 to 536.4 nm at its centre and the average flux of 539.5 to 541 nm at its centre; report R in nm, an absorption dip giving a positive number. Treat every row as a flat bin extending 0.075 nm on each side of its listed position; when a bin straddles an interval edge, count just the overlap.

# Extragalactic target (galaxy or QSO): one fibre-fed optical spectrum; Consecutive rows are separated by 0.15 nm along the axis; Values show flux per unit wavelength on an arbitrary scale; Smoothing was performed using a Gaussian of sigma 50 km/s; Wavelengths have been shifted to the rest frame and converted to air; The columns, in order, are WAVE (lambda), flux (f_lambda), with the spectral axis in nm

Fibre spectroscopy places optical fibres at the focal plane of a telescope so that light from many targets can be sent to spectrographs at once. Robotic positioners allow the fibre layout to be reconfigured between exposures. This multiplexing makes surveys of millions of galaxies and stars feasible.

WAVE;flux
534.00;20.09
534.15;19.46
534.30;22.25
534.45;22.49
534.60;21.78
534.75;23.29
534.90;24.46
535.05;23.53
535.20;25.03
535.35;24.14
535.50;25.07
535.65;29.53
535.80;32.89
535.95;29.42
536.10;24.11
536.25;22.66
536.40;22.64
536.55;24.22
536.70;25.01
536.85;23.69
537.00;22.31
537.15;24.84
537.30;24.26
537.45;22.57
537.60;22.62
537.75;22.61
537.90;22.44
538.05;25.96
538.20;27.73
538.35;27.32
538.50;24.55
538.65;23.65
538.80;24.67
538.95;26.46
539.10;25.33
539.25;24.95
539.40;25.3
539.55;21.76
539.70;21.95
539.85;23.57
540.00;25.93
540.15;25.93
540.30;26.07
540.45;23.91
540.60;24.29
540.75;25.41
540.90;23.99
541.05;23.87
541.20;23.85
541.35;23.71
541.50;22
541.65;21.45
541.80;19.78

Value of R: 0.14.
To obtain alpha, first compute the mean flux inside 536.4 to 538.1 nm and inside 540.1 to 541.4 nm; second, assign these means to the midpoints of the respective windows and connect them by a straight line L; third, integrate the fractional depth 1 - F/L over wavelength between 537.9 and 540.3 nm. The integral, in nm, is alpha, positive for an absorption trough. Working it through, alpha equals -0.09 nm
